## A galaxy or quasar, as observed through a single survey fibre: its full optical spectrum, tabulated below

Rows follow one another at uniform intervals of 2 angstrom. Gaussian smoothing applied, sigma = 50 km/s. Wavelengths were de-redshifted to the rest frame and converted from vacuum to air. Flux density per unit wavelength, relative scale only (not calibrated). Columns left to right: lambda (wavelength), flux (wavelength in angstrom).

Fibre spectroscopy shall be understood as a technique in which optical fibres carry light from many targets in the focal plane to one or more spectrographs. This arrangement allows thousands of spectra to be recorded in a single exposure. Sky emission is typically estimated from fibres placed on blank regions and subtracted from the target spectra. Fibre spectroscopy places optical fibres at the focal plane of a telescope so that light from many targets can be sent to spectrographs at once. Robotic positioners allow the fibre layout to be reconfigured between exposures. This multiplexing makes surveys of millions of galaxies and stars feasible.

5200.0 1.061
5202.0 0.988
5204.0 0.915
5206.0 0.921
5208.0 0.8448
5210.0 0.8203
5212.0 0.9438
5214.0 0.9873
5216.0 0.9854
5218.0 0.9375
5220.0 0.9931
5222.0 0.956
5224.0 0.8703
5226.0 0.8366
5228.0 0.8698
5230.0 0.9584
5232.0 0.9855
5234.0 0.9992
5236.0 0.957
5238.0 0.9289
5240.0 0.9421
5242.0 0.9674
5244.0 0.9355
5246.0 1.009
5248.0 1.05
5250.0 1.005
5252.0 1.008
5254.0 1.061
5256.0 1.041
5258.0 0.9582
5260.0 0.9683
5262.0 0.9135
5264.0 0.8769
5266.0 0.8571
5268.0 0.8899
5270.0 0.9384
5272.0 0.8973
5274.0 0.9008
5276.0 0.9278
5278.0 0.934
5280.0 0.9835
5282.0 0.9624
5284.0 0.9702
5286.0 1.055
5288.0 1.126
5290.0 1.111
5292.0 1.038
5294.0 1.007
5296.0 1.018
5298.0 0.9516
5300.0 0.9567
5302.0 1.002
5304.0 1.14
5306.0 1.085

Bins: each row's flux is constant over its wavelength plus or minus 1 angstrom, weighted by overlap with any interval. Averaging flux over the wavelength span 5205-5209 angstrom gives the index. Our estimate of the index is 0.883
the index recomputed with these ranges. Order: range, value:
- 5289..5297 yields 1.04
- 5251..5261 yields 1.01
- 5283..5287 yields 1.01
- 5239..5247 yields 0.964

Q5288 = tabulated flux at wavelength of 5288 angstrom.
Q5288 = 1.126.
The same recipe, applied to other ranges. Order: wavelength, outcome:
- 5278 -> 0.934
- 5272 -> 0.8973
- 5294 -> 1.007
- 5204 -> 0.915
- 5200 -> 1.061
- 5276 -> 0.9278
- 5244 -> 0.9355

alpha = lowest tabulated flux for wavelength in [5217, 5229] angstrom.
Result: 0.8366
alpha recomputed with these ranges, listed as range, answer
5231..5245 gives 0.9289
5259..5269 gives 0.8571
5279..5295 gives 0.9624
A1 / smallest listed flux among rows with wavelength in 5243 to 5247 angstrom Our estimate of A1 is 0.9355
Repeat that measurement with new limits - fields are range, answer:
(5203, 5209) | 0.8448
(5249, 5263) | 0.9135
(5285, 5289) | 1.055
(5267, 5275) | 0.8899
